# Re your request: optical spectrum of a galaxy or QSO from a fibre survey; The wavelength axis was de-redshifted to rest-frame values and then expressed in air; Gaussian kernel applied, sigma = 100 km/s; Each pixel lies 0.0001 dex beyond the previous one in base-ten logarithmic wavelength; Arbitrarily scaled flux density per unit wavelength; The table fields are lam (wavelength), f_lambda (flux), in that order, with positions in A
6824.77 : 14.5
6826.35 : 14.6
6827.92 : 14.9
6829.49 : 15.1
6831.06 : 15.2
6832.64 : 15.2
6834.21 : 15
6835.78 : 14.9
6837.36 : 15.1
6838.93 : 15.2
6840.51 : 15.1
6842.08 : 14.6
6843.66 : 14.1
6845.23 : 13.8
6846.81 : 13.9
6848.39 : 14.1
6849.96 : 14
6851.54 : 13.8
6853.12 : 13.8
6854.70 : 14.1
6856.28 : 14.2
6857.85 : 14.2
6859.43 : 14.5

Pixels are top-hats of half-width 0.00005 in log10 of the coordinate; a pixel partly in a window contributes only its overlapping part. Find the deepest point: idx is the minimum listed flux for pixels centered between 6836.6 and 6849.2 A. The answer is 13.8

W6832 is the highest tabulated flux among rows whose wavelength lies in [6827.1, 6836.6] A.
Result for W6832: 15.2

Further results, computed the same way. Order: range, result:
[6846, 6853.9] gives 14.1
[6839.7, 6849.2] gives 15.1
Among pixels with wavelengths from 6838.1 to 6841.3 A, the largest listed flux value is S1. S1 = 15.2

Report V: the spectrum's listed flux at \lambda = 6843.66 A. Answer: 14.1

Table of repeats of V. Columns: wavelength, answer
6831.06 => 15.2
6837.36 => 15.1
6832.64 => 15.2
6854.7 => 14.1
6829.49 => 15.1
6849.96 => 14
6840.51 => 15.1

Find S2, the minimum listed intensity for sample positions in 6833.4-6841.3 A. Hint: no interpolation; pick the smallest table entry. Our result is 14.9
